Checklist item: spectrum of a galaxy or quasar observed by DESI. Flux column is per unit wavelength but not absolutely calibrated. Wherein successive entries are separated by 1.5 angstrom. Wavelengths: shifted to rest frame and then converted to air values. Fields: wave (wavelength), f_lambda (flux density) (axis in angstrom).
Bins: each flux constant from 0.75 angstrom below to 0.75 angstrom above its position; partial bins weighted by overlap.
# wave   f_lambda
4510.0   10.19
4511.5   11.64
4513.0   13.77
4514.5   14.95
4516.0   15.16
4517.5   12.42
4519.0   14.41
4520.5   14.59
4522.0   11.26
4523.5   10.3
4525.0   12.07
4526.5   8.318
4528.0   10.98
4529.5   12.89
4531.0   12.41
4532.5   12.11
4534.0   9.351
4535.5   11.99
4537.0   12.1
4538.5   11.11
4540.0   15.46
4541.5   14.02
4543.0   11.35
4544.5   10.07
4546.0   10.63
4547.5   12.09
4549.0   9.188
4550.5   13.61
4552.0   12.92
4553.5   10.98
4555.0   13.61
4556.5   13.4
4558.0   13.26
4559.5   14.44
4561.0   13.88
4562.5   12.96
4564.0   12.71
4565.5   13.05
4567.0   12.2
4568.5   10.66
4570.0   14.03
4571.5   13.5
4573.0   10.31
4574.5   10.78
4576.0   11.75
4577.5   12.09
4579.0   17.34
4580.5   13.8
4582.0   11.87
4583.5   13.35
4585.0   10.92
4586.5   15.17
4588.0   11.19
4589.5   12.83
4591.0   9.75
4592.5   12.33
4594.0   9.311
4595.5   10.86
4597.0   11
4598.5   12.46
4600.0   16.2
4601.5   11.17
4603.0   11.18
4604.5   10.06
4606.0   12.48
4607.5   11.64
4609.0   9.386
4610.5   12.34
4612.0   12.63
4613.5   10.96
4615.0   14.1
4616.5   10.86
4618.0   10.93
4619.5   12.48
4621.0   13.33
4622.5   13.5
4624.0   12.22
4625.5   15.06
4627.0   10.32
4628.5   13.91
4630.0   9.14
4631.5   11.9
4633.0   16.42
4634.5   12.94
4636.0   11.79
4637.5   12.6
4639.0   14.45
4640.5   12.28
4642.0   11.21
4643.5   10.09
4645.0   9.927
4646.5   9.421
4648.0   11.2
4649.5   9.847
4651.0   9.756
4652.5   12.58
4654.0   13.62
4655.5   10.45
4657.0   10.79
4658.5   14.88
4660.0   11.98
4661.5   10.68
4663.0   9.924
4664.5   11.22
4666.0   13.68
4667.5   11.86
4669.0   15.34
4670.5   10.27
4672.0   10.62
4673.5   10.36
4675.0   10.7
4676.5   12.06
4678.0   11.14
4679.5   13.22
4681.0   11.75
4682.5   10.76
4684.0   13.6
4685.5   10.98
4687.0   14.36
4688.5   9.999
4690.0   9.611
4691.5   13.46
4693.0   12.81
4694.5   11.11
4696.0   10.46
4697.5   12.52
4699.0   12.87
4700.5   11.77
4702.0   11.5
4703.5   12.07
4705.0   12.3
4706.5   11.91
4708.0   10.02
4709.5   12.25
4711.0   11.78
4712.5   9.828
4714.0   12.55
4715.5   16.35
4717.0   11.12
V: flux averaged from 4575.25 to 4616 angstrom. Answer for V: 12.1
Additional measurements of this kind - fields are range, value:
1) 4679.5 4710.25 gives 11.8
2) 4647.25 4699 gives 11.7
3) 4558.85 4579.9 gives 12.8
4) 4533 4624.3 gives 12.2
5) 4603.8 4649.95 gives 11.9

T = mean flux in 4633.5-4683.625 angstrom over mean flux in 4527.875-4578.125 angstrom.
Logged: 0.95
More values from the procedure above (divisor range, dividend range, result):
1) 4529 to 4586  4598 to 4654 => 0.96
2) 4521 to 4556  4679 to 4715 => 1.01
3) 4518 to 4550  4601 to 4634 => 1.03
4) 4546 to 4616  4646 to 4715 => 0.95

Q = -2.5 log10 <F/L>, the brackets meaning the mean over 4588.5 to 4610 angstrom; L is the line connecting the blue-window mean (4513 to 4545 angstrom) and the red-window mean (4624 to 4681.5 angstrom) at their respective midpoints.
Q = 0.05 mag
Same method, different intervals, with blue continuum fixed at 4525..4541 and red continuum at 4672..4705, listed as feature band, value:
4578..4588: -0.15 mag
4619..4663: -0.02 mag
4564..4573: -0.07 mag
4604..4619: 0.02 mag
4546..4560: -0.07 mag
